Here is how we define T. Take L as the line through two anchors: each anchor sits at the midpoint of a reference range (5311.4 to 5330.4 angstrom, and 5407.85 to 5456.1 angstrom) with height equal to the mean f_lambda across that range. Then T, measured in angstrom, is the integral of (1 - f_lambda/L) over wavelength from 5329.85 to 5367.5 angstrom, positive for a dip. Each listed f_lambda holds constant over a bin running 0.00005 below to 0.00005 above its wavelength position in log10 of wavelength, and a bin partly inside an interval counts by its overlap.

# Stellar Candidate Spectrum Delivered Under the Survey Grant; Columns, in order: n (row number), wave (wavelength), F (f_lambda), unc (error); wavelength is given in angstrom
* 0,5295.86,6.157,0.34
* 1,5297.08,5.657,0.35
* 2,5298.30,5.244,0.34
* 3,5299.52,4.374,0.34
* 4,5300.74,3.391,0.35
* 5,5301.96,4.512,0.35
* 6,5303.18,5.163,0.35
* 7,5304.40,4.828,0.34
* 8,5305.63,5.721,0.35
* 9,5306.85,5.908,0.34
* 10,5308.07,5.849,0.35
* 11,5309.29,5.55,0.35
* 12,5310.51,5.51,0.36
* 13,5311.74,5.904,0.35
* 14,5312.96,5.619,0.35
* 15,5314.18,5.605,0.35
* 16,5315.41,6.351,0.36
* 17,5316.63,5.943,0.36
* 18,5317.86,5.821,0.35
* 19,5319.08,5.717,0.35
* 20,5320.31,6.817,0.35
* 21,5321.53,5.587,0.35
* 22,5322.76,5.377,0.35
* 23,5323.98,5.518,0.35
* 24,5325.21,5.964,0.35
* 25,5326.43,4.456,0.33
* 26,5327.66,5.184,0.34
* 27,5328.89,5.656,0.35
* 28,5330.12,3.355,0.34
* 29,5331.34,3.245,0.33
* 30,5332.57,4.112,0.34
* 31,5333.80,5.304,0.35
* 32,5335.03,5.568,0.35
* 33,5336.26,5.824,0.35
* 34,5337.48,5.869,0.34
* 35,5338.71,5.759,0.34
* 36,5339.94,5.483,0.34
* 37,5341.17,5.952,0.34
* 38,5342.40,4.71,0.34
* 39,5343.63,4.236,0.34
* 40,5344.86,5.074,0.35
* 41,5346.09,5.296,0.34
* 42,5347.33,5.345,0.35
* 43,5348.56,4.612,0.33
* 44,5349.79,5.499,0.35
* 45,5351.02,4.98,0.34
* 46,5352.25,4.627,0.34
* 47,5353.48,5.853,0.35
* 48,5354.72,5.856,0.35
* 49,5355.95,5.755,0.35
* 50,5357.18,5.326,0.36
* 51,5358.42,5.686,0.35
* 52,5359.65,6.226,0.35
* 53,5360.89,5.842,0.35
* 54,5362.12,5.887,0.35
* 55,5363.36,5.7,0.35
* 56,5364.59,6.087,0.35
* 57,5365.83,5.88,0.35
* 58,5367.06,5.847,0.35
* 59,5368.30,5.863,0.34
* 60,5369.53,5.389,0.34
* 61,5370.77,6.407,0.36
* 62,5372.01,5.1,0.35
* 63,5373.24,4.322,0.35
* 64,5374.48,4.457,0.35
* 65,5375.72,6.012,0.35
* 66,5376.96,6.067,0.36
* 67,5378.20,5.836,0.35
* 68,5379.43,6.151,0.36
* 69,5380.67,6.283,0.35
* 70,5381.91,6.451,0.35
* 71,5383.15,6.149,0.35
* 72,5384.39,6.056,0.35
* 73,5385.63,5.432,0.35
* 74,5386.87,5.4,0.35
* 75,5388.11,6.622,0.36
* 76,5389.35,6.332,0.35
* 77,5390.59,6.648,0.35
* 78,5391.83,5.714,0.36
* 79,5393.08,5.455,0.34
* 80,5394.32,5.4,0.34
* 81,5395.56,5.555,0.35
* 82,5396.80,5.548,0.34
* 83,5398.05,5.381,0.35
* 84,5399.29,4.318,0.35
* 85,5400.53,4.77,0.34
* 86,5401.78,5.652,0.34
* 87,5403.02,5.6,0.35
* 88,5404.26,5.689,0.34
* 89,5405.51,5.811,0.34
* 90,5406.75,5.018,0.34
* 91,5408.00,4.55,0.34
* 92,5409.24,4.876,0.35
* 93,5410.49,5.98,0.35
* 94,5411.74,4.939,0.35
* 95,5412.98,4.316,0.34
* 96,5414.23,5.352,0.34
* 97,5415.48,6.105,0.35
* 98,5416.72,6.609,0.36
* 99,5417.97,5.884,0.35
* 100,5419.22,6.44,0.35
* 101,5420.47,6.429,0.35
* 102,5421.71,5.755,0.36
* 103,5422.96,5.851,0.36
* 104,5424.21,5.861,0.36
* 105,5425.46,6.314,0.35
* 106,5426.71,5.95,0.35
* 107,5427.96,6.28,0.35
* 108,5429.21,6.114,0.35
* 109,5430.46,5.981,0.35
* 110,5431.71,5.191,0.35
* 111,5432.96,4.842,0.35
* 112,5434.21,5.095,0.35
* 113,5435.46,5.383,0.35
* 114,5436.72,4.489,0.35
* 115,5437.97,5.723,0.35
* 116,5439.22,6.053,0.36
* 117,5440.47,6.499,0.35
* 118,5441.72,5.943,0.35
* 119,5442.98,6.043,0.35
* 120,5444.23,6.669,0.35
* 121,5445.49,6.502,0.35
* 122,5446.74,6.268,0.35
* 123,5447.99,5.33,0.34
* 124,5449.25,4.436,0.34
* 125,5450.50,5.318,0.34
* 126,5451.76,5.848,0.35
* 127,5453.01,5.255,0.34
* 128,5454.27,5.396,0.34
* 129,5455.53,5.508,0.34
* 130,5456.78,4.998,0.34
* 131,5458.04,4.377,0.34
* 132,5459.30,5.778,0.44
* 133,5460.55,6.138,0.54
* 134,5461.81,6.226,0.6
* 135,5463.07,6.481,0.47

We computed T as 1.9 angstrom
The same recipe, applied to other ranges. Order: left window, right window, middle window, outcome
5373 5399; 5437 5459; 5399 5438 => 1.09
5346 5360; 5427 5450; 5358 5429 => -2.04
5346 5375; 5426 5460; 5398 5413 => 1.05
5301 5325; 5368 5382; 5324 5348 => 2.35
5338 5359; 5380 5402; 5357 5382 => -1.07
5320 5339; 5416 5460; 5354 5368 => -1.26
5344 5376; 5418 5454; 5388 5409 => 0.51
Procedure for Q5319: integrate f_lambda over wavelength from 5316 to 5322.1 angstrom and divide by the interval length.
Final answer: 5.98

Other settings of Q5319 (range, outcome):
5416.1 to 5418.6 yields 6.24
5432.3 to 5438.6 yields 5.11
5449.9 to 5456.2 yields 5.46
